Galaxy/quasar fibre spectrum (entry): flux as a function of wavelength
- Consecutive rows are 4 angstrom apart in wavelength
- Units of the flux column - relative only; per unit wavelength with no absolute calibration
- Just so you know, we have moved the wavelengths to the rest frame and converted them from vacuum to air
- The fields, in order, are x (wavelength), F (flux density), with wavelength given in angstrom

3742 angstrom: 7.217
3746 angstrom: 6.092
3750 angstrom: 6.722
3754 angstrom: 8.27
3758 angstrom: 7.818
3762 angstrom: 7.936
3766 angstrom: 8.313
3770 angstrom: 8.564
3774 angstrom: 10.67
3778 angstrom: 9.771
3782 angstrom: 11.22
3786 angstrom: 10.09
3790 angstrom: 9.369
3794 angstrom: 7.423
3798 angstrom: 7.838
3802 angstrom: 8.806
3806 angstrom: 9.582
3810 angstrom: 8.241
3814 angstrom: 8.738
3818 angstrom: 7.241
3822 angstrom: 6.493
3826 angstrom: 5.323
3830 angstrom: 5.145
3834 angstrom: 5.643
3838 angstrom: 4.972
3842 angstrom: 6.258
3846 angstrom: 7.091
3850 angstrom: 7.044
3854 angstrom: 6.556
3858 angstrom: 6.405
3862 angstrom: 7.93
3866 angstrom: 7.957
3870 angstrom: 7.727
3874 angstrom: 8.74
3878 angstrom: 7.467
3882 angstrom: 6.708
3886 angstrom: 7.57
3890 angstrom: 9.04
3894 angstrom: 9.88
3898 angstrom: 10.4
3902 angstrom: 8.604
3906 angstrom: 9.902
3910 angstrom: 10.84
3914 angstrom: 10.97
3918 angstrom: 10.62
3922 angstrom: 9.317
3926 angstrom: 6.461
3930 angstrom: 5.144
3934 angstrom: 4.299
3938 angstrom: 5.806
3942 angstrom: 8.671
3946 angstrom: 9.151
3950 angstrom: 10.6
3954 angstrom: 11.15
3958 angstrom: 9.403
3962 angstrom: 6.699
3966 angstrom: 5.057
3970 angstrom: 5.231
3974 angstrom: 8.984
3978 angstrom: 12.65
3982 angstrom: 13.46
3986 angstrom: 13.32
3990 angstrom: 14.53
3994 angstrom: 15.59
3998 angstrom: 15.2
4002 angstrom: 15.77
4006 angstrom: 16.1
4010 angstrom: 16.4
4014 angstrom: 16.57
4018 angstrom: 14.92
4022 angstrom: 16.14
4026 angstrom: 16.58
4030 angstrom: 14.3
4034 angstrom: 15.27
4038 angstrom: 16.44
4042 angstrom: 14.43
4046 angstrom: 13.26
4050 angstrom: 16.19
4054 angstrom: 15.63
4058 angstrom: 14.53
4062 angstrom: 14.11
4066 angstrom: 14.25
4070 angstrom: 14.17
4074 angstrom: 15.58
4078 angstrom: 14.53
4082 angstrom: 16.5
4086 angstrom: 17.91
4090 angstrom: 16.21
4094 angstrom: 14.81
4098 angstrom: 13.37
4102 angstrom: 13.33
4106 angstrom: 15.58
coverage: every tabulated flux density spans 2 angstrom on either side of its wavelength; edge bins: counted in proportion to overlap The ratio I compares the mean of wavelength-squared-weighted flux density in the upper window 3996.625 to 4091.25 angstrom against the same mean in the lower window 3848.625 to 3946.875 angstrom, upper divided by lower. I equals 2.0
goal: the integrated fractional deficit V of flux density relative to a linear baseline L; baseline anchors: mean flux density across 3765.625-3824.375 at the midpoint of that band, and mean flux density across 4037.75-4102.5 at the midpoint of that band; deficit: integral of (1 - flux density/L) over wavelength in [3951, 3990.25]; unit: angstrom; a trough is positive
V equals 9.0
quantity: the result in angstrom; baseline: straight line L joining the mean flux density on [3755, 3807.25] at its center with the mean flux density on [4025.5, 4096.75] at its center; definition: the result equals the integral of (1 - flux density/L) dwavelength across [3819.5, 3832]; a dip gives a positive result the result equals 5.3 angstrom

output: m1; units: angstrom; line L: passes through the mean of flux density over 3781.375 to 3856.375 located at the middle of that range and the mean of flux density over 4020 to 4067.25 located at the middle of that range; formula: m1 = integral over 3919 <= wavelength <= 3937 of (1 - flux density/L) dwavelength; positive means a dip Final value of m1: 7.4 angstrom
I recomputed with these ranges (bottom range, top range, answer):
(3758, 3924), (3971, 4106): 1.99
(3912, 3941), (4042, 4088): 2.15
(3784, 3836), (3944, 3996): 1.48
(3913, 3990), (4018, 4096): 1.81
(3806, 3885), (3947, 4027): 1.94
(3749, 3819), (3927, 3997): 1.19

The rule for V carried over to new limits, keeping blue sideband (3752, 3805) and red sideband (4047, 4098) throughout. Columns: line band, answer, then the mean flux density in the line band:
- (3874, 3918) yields 8.8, 9.19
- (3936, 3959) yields 6.3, 9.12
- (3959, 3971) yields 6.4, 6.01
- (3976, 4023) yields -4.6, 15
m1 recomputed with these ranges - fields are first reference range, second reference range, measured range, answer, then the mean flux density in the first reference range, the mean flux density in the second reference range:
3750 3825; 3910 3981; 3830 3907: 8.18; 8.59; 8.39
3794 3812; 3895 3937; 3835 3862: 6.53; 8.48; 8.62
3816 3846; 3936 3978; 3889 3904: -4.91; 5.95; 8.29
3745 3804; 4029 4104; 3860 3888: 7.95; 8.64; 15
